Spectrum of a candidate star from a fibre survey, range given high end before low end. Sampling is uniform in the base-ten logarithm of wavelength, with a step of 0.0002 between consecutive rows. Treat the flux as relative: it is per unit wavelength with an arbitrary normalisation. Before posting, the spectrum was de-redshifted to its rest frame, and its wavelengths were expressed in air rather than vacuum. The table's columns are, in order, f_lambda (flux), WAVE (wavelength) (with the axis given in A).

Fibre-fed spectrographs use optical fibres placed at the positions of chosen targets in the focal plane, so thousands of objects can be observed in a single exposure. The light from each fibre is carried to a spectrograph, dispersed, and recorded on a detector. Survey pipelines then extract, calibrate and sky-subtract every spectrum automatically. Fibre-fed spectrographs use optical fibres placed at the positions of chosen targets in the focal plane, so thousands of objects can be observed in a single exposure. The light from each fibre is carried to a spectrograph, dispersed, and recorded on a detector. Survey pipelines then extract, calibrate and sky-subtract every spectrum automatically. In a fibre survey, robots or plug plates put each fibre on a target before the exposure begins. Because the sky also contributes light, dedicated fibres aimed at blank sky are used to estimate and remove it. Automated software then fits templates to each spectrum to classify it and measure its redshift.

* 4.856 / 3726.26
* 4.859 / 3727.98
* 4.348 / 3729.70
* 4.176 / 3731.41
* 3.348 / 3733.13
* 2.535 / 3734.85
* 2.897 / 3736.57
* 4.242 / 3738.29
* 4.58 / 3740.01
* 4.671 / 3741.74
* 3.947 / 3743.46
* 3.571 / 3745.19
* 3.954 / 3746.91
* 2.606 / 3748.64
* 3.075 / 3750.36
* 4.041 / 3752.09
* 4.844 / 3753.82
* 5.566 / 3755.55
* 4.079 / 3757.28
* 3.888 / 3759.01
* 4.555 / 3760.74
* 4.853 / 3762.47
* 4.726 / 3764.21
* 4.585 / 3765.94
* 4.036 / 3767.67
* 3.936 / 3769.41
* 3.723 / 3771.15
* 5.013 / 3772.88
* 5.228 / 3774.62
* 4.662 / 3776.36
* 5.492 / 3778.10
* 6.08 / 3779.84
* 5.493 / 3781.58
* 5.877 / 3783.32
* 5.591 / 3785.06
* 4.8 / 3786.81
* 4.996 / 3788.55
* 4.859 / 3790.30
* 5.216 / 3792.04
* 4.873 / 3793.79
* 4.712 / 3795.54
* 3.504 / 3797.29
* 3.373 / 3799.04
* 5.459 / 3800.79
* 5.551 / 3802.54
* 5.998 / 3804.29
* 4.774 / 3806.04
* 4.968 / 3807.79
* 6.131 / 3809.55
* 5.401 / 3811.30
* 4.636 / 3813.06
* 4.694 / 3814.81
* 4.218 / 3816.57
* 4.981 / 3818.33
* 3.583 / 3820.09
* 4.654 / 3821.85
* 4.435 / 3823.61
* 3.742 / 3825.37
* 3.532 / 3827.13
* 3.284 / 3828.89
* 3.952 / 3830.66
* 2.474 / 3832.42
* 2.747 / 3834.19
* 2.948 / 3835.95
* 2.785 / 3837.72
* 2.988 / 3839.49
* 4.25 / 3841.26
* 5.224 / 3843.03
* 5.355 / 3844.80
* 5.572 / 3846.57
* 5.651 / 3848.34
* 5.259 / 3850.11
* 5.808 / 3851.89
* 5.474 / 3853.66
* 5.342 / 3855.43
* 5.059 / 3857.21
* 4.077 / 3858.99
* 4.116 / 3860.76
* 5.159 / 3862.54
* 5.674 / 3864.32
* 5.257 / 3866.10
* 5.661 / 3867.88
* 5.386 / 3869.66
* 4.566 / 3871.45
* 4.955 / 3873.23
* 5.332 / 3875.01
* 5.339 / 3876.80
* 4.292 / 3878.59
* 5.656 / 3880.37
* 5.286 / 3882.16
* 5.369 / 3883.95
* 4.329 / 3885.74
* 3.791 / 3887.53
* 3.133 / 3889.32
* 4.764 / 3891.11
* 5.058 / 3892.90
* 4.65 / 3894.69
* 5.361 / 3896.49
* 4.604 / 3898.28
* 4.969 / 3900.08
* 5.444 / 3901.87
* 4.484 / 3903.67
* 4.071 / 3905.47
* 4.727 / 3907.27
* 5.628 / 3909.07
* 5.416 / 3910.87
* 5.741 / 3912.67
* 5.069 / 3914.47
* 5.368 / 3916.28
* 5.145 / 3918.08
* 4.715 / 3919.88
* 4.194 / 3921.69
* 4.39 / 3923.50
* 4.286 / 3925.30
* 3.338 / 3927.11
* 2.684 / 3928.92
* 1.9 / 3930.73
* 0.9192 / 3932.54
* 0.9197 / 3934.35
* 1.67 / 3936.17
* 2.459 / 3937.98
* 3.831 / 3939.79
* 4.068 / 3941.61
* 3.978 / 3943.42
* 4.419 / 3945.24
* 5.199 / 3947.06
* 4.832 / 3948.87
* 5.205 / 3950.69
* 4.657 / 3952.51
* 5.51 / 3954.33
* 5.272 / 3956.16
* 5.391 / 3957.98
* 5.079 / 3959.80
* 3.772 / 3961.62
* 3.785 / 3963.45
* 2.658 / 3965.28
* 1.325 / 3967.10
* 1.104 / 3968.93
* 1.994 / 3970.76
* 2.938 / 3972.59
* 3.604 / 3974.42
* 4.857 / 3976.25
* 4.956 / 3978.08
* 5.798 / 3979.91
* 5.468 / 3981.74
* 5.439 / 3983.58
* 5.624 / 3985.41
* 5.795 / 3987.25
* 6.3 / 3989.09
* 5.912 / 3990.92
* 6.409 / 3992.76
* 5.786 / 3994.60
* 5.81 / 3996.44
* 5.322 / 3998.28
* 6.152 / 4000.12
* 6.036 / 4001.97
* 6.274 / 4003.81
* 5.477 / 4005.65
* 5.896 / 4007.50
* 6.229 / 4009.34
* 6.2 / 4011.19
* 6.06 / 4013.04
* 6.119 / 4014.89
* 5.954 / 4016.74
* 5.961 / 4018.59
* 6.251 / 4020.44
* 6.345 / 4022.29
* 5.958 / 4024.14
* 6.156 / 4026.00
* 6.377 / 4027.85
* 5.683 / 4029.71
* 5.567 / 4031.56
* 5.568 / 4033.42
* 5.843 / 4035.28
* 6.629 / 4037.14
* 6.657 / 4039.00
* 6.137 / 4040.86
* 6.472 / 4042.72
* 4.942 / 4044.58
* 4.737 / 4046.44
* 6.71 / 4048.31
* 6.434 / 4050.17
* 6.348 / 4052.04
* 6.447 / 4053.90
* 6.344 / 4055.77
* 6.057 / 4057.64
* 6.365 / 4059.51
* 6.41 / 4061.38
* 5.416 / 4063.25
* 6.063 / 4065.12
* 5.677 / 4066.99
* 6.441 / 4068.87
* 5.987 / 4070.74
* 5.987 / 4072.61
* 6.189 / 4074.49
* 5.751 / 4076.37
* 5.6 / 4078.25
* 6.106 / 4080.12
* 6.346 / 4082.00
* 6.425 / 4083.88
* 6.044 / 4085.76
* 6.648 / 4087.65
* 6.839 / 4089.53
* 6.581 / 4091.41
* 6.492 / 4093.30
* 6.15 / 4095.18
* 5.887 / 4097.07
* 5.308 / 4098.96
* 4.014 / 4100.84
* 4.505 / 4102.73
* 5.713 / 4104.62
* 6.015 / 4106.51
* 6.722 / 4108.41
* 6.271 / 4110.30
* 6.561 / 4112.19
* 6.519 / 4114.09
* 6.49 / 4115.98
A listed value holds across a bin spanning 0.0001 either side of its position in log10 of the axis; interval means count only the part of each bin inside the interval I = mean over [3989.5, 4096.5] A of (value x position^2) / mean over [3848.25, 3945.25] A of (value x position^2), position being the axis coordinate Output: 1.5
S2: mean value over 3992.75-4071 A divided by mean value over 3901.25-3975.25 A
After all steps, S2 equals 1.54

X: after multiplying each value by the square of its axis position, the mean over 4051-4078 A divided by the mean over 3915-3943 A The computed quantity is 1.94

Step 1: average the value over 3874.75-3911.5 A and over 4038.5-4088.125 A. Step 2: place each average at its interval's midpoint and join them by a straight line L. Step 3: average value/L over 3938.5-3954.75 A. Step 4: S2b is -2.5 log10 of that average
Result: 0.15 mag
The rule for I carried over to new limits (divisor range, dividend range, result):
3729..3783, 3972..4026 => 1.51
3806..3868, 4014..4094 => 1.50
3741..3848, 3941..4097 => 1.40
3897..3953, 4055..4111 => 1.57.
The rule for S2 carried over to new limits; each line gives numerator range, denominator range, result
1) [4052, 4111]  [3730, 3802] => 1.36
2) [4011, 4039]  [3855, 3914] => 1.23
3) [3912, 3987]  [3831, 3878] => 0.85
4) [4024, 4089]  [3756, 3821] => 1.26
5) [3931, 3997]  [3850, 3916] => 0.85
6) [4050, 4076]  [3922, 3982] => 1.66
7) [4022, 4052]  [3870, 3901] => 1.25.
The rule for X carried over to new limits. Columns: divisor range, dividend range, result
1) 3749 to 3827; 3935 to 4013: 1.10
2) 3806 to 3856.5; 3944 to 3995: 1.11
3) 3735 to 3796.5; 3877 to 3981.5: 1.01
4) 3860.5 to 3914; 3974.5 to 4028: 1.25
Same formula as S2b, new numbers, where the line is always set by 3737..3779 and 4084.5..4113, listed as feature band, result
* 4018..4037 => -0.07 mag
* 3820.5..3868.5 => 0.07 mag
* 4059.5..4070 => -0.04 mag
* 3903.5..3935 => 0.24 mag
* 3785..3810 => -0.10 mag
